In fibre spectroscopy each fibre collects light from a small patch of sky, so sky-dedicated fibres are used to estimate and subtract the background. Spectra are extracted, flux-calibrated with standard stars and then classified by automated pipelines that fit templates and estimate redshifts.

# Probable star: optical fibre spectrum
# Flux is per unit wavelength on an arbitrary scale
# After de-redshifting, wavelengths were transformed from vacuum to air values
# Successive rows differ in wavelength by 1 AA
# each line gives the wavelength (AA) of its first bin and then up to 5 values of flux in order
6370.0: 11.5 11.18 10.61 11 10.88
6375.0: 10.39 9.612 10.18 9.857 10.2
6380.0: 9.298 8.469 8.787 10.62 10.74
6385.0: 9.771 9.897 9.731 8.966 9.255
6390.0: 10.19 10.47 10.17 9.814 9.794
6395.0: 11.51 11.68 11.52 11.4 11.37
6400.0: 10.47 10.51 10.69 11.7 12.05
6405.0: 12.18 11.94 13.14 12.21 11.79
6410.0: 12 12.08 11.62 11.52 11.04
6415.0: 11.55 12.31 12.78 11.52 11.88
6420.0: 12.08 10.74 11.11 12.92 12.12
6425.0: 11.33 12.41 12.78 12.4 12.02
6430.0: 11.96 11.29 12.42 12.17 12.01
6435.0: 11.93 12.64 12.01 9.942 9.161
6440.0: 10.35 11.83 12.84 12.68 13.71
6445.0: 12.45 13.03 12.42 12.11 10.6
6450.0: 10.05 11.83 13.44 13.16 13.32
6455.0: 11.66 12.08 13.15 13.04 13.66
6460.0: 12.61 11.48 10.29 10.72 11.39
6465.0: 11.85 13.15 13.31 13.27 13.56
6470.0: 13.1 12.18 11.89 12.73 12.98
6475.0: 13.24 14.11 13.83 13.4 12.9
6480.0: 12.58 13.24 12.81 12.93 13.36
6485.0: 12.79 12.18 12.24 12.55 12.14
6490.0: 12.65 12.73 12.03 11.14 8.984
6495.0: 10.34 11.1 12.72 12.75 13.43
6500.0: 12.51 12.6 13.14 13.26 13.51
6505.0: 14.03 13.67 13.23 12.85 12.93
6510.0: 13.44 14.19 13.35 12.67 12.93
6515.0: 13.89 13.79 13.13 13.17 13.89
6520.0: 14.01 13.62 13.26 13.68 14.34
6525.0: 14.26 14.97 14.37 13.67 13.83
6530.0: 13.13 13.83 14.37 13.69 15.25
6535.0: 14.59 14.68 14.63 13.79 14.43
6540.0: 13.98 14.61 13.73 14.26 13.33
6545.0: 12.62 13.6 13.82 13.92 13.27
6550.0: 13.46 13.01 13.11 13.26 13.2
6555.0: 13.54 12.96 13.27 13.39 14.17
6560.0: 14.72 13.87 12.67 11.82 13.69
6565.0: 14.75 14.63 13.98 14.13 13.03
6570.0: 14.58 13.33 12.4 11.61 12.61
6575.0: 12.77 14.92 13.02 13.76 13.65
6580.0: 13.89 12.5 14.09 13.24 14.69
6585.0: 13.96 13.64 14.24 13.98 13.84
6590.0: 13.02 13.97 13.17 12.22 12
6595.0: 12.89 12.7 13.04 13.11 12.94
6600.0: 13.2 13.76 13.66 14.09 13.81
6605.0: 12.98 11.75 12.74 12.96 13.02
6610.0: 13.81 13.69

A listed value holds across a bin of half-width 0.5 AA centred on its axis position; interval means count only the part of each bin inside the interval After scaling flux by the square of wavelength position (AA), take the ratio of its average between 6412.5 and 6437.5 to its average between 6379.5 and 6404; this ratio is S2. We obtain 1.17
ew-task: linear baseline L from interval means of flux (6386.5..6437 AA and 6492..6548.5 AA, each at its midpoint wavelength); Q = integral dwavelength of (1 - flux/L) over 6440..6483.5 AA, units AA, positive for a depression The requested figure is -0.53 AA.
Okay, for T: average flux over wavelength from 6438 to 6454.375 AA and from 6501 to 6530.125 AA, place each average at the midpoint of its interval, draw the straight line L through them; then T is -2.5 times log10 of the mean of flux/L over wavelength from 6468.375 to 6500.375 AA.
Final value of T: 0.03 mag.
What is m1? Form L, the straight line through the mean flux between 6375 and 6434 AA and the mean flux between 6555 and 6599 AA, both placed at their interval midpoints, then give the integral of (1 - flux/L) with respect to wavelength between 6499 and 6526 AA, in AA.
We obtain -1.9 AA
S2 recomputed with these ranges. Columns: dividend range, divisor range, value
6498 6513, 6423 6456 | 1.13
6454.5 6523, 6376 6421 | 1.20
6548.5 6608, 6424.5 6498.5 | 1.13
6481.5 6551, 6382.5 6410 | 1.27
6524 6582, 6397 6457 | 1.20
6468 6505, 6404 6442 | 1.09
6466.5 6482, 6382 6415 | 1.22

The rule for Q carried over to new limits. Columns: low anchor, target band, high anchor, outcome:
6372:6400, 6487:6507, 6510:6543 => 1.1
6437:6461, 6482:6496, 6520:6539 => 1.2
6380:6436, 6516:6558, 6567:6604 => -3.2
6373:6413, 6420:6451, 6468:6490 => -0.2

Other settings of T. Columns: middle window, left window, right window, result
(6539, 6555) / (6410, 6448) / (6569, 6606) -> -0.05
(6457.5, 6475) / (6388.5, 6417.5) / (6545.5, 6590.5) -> -0.02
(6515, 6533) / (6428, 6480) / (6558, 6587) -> -0.06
